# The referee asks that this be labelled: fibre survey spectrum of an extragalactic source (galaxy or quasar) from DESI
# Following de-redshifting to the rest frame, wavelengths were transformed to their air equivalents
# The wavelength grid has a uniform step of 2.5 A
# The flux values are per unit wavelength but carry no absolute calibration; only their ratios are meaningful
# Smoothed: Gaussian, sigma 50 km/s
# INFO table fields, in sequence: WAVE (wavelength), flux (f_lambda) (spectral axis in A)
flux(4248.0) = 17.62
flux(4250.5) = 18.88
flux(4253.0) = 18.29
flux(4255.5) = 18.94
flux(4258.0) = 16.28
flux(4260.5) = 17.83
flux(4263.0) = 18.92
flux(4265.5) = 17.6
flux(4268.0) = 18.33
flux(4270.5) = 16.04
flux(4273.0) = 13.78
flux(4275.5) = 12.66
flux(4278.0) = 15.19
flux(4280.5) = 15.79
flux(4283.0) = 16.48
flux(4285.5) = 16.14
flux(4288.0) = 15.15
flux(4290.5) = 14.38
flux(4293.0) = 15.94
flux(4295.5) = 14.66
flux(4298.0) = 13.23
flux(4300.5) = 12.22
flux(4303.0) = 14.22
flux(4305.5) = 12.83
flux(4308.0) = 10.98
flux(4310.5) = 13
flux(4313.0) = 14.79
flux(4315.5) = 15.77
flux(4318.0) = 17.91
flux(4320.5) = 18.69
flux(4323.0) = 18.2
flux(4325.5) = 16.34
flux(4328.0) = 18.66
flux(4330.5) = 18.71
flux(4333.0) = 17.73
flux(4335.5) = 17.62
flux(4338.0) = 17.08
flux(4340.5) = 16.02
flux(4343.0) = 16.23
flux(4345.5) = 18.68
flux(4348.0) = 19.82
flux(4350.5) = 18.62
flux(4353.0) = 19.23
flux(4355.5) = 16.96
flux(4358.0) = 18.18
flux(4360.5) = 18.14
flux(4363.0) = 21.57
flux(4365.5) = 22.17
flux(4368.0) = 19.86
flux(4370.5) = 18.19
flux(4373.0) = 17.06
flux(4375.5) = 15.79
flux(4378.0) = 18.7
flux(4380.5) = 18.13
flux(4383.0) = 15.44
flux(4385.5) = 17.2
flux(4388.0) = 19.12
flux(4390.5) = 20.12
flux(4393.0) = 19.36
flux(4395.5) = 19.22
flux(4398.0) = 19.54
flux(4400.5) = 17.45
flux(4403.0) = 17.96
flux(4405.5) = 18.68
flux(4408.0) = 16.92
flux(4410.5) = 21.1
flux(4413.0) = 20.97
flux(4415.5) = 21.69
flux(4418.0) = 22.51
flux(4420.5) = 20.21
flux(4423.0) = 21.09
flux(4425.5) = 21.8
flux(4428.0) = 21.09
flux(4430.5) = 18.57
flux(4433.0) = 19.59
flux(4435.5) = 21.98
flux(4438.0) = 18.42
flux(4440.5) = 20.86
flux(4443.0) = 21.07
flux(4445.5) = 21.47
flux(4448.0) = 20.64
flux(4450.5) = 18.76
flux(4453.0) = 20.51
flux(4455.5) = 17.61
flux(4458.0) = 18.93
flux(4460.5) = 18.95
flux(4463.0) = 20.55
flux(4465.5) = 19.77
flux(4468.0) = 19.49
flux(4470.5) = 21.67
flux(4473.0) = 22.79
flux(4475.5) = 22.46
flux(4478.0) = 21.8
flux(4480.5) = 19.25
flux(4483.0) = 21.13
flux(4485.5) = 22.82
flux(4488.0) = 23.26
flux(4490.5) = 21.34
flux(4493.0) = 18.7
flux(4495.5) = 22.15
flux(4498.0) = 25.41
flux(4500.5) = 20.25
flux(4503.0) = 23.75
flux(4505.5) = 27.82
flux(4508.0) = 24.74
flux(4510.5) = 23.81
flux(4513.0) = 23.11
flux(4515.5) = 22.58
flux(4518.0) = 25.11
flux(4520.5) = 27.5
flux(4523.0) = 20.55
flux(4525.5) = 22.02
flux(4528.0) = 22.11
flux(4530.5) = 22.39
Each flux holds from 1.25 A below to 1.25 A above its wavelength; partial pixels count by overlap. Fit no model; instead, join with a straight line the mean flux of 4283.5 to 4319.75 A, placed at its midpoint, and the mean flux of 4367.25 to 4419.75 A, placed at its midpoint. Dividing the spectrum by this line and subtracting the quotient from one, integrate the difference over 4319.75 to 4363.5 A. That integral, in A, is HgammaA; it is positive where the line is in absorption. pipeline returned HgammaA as -4.6 A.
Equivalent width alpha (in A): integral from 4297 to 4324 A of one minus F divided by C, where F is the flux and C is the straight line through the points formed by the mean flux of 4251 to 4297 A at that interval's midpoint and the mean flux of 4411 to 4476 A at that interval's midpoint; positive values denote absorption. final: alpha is 3.9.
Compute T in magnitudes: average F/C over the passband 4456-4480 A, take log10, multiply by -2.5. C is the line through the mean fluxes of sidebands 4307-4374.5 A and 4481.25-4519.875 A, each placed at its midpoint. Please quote 0.073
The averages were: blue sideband 17.7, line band 20.6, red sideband 23.1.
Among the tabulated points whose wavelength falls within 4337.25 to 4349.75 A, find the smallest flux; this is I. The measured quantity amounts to 16.02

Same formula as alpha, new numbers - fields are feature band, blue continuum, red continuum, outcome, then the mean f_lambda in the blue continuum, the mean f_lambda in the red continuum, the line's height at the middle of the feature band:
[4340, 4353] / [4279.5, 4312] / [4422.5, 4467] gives -1.51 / 14.2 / 20.1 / 16.2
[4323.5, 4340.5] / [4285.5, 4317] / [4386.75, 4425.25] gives -2.02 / 14.1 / 19.8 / 15.7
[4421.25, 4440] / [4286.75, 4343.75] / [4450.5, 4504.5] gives -0.85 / 15.7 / 21.1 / 19.5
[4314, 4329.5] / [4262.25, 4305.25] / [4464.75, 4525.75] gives -0.95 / 15.2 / 22.6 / 16.6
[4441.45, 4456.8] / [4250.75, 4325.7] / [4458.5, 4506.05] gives 0.43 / 15.7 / 21.6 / 20.6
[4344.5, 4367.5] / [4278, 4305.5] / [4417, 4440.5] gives -2.37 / 14.7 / 20.6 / 17.5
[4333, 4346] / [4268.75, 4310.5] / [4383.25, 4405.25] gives -0.57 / 14.4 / 18.6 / 16.4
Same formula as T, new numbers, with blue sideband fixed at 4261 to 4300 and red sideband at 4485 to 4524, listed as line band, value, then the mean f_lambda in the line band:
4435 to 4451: 0.04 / 20.5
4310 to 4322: 0.04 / 16.3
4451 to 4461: 0.14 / 19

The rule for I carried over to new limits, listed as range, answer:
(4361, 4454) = 15.44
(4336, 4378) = 15.79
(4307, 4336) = 10.98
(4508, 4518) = 22.58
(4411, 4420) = 20.97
